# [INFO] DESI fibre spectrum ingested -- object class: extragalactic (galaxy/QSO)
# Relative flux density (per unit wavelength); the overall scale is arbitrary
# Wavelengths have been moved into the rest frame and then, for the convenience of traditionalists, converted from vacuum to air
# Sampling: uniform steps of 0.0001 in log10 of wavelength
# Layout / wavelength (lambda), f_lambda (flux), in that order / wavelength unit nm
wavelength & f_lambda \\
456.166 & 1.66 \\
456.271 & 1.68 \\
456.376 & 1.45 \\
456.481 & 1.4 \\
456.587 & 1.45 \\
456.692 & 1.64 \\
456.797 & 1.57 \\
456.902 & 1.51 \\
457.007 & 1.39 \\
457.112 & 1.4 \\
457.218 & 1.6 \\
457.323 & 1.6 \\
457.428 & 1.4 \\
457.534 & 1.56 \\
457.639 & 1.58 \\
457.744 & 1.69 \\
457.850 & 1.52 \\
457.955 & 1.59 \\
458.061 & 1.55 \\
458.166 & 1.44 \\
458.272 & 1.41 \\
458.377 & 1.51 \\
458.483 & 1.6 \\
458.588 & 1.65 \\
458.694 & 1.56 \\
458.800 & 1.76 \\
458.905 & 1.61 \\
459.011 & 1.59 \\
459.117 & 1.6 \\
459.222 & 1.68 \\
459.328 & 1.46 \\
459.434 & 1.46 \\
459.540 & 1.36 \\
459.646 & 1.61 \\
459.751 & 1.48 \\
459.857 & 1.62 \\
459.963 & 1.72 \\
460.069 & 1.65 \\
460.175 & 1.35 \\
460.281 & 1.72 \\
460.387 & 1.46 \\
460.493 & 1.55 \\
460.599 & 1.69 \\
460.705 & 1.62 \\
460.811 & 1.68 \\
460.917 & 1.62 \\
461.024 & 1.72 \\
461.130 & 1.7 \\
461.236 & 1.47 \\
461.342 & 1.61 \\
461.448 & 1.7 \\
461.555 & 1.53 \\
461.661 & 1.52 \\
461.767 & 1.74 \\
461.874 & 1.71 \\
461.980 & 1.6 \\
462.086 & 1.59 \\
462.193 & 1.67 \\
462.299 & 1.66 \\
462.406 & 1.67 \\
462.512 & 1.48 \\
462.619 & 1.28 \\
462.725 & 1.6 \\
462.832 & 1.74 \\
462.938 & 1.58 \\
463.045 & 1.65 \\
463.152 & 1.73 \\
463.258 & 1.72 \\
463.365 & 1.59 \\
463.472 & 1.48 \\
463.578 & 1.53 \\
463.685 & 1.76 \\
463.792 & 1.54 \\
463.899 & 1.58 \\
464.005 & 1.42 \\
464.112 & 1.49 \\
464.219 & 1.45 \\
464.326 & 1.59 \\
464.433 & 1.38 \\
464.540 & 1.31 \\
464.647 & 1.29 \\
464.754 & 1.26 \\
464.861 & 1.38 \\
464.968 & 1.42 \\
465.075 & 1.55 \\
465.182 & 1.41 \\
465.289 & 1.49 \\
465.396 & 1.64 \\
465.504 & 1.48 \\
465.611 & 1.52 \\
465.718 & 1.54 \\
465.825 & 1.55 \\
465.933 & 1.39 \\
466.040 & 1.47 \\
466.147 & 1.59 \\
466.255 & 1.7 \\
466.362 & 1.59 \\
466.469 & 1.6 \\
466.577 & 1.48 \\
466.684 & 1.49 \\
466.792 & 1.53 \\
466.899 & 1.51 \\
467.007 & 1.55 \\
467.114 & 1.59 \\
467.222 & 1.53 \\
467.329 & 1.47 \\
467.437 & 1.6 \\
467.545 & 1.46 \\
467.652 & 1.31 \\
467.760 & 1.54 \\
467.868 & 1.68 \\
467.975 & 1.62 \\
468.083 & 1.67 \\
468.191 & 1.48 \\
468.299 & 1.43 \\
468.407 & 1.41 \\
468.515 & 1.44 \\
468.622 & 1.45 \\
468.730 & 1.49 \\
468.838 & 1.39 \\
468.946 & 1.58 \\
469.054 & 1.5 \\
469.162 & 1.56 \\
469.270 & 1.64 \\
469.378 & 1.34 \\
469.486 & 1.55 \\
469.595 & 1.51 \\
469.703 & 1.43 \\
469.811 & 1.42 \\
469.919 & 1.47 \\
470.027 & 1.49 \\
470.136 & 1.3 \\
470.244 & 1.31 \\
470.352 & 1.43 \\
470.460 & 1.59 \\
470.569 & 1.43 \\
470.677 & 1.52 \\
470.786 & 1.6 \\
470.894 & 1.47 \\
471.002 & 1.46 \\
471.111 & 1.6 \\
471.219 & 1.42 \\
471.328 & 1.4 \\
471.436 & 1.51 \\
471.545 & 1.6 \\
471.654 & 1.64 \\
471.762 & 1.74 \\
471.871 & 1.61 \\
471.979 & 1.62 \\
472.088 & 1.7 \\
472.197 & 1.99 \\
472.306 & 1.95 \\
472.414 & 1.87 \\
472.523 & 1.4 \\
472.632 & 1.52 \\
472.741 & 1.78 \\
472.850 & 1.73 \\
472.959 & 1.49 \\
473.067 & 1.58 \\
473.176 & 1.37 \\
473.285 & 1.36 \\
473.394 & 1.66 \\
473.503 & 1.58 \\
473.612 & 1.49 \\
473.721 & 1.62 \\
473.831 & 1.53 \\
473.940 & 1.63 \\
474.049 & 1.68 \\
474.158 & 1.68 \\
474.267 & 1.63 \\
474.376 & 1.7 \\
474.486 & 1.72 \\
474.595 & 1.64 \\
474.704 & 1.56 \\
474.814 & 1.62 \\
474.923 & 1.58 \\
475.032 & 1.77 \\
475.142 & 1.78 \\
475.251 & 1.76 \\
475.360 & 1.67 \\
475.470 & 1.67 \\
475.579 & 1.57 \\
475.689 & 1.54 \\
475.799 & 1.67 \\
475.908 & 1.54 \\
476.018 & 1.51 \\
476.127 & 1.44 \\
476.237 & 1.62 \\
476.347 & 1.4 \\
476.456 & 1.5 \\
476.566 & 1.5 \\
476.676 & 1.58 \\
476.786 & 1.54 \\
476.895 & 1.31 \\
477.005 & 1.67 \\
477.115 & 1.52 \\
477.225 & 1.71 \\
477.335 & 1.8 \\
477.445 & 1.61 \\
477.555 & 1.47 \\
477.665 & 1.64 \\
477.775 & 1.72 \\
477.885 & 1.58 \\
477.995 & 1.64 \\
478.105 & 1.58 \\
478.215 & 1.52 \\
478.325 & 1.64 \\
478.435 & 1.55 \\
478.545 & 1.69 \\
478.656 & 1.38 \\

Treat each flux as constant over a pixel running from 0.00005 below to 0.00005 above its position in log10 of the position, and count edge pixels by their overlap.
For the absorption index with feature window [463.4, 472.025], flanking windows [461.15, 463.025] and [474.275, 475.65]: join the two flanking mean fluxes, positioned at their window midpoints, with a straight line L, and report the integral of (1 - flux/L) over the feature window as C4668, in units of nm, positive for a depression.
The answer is 0.67 nm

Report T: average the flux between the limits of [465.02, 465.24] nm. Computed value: 1.48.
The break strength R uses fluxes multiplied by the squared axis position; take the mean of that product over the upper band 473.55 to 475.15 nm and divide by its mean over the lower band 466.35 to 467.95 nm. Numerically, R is 1.10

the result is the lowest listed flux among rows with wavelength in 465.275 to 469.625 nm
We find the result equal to 1.31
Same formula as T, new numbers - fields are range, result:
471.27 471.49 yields 1.45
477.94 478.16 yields 1.61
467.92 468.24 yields 1.59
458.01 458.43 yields 1.48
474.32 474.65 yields 1.69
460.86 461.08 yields 1.67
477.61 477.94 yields 1.65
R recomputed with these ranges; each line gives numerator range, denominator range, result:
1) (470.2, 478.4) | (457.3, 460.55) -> 1.09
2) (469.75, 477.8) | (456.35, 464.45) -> 1.07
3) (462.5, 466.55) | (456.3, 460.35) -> 1.01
